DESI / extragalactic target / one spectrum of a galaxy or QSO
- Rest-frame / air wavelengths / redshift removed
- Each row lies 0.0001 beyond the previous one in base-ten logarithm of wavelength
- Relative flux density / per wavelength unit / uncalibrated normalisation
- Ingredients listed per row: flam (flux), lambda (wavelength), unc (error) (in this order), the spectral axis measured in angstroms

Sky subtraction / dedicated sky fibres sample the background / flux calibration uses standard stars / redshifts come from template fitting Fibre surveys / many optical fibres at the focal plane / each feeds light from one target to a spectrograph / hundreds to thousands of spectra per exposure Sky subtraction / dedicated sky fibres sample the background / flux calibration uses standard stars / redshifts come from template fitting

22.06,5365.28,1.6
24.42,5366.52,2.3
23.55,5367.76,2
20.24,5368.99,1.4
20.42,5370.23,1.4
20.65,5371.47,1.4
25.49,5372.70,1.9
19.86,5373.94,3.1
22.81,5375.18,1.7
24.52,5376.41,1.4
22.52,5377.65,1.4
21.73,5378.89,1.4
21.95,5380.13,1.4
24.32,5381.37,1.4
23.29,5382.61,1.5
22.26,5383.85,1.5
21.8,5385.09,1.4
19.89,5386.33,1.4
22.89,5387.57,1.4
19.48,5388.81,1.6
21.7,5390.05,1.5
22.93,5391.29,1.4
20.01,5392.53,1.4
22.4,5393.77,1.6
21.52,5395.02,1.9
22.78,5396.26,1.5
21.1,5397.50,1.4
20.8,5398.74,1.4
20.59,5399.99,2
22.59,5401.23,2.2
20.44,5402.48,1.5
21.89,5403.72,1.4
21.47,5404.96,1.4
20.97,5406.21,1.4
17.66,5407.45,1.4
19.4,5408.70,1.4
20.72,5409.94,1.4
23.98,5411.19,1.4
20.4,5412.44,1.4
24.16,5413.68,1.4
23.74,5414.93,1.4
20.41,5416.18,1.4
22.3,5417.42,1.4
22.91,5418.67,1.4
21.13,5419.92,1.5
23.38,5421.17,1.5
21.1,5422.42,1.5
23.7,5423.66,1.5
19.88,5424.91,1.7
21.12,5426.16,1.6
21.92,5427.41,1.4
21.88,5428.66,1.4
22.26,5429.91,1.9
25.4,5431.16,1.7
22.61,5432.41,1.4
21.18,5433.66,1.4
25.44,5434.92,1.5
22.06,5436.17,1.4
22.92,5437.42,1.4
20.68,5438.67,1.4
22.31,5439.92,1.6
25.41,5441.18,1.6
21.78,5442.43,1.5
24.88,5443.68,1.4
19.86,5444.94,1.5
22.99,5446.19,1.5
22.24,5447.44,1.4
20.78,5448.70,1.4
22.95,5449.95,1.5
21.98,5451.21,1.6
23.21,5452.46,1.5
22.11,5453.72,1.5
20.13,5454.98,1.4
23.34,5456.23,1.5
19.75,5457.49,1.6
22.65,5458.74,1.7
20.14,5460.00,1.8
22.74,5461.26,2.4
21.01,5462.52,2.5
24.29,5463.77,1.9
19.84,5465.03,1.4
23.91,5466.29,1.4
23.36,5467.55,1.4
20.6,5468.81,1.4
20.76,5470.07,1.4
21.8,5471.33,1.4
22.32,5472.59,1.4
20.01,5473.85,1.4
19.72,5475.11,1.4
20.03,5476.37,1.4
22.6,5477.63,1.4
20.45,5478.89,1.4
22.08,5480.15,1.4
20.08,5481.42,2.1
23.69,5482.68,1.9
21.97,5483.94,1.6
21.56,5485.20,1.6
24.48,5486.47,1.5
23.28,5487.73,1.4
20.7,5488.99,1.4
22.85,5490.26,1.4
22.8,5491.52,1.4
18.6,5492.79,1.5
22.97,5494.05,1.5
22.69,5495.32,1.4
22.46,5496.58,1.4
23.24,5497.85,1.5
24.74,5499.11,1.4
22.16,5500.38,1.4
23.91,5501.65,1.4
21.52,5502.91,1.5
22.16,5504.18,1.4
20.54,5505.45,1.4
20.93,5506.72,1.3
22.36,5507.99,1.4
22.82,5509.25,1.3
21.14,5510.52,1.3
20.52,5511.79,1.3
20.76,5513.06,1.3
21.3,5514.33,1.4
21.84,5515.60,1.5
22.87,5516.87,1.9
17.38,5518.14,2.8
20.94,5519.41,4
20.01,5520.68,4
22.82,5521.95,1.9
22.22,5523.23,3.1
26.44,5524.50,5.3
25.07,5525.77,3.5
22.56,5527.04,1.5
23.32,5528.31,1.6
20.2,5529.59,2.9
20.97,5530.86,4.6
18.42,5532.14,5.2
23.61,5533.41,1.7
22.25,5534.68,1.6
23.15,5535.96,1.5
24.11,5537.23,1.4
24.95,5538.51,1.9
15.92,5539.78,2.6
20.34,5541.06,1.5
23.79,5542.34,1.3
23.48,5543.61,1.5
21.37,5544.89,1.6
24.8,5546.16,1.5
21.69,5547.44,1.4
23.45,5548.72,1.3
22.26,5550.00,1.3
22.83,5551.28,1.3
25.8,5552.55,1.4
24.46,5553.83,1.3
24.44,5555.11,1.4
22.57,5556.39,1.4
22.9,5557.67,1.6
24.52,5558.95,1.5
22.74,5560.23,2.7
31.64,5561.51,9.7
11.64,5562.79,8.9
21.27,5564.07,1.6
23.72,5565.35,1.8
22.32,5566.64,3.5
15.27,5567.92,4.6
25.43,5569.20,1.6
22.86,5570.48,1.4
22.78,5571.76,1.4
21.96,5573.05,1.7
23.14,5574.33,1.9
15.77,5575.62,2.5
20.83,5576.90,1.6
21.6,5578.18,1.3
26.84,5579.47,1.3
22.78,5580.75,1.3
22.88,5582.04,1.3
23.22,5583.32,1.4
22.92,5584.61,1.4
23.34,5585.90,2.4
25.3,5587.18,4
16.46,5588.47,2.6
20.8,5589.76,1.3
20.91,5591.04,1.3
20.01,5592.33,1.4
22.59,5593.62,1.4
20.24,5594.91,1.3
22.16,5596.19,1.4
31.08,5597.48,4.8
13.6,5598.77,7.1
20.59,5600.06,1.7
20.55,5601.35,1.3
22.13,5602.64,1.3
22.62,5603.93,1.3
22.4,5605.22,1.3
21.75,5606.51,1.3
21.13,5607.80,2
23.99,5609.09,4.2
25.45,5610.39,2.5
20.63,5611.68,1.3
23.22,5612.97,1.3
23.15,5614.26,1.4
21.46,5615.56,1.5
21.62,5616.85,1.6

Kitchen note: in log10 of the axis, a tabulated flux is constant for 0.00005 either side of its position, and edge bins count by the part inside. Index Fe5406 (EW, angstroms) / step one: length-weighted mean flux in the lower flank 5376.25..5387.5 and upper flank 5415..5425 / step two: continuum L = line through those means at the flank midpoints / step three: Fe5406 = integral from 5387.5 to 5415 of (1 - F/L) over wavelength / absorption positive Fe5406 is 1.0 angstroms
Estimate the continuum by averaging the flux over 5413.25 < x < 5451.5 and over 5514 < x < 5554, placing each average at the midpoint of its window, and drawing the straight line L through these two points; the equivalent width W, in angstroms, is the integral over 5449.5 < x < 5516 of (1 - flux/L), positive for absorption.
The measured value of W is 1.5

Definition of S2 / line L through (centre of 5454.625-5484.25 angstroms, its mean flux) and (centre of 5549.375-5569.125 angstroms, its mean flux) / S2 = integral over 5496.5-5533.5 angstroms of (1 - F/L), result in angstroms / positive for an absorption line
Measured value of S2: 0.3 angstroms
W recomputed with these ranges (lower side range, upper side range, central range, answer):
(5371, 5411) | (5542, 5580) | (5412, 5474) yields -0.6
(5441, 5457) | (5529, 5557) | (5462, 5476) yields 0.5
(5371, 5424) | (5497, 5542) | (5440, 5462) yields -0.3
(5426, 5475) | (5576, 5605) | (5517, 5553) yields -0.4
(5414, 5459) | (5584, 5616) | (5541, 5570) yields -1.0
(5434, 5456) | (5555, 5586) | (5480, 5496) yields 0.2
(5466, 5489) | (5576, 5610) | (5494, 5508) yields -0.4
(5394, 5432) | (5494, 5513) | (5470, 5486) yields 0.5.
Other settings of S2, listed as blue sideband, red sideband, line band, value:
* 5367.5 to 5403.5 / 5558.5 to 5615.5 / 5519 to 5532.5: -0.1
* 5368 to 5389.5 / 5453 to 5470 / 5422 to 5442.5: -0.6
